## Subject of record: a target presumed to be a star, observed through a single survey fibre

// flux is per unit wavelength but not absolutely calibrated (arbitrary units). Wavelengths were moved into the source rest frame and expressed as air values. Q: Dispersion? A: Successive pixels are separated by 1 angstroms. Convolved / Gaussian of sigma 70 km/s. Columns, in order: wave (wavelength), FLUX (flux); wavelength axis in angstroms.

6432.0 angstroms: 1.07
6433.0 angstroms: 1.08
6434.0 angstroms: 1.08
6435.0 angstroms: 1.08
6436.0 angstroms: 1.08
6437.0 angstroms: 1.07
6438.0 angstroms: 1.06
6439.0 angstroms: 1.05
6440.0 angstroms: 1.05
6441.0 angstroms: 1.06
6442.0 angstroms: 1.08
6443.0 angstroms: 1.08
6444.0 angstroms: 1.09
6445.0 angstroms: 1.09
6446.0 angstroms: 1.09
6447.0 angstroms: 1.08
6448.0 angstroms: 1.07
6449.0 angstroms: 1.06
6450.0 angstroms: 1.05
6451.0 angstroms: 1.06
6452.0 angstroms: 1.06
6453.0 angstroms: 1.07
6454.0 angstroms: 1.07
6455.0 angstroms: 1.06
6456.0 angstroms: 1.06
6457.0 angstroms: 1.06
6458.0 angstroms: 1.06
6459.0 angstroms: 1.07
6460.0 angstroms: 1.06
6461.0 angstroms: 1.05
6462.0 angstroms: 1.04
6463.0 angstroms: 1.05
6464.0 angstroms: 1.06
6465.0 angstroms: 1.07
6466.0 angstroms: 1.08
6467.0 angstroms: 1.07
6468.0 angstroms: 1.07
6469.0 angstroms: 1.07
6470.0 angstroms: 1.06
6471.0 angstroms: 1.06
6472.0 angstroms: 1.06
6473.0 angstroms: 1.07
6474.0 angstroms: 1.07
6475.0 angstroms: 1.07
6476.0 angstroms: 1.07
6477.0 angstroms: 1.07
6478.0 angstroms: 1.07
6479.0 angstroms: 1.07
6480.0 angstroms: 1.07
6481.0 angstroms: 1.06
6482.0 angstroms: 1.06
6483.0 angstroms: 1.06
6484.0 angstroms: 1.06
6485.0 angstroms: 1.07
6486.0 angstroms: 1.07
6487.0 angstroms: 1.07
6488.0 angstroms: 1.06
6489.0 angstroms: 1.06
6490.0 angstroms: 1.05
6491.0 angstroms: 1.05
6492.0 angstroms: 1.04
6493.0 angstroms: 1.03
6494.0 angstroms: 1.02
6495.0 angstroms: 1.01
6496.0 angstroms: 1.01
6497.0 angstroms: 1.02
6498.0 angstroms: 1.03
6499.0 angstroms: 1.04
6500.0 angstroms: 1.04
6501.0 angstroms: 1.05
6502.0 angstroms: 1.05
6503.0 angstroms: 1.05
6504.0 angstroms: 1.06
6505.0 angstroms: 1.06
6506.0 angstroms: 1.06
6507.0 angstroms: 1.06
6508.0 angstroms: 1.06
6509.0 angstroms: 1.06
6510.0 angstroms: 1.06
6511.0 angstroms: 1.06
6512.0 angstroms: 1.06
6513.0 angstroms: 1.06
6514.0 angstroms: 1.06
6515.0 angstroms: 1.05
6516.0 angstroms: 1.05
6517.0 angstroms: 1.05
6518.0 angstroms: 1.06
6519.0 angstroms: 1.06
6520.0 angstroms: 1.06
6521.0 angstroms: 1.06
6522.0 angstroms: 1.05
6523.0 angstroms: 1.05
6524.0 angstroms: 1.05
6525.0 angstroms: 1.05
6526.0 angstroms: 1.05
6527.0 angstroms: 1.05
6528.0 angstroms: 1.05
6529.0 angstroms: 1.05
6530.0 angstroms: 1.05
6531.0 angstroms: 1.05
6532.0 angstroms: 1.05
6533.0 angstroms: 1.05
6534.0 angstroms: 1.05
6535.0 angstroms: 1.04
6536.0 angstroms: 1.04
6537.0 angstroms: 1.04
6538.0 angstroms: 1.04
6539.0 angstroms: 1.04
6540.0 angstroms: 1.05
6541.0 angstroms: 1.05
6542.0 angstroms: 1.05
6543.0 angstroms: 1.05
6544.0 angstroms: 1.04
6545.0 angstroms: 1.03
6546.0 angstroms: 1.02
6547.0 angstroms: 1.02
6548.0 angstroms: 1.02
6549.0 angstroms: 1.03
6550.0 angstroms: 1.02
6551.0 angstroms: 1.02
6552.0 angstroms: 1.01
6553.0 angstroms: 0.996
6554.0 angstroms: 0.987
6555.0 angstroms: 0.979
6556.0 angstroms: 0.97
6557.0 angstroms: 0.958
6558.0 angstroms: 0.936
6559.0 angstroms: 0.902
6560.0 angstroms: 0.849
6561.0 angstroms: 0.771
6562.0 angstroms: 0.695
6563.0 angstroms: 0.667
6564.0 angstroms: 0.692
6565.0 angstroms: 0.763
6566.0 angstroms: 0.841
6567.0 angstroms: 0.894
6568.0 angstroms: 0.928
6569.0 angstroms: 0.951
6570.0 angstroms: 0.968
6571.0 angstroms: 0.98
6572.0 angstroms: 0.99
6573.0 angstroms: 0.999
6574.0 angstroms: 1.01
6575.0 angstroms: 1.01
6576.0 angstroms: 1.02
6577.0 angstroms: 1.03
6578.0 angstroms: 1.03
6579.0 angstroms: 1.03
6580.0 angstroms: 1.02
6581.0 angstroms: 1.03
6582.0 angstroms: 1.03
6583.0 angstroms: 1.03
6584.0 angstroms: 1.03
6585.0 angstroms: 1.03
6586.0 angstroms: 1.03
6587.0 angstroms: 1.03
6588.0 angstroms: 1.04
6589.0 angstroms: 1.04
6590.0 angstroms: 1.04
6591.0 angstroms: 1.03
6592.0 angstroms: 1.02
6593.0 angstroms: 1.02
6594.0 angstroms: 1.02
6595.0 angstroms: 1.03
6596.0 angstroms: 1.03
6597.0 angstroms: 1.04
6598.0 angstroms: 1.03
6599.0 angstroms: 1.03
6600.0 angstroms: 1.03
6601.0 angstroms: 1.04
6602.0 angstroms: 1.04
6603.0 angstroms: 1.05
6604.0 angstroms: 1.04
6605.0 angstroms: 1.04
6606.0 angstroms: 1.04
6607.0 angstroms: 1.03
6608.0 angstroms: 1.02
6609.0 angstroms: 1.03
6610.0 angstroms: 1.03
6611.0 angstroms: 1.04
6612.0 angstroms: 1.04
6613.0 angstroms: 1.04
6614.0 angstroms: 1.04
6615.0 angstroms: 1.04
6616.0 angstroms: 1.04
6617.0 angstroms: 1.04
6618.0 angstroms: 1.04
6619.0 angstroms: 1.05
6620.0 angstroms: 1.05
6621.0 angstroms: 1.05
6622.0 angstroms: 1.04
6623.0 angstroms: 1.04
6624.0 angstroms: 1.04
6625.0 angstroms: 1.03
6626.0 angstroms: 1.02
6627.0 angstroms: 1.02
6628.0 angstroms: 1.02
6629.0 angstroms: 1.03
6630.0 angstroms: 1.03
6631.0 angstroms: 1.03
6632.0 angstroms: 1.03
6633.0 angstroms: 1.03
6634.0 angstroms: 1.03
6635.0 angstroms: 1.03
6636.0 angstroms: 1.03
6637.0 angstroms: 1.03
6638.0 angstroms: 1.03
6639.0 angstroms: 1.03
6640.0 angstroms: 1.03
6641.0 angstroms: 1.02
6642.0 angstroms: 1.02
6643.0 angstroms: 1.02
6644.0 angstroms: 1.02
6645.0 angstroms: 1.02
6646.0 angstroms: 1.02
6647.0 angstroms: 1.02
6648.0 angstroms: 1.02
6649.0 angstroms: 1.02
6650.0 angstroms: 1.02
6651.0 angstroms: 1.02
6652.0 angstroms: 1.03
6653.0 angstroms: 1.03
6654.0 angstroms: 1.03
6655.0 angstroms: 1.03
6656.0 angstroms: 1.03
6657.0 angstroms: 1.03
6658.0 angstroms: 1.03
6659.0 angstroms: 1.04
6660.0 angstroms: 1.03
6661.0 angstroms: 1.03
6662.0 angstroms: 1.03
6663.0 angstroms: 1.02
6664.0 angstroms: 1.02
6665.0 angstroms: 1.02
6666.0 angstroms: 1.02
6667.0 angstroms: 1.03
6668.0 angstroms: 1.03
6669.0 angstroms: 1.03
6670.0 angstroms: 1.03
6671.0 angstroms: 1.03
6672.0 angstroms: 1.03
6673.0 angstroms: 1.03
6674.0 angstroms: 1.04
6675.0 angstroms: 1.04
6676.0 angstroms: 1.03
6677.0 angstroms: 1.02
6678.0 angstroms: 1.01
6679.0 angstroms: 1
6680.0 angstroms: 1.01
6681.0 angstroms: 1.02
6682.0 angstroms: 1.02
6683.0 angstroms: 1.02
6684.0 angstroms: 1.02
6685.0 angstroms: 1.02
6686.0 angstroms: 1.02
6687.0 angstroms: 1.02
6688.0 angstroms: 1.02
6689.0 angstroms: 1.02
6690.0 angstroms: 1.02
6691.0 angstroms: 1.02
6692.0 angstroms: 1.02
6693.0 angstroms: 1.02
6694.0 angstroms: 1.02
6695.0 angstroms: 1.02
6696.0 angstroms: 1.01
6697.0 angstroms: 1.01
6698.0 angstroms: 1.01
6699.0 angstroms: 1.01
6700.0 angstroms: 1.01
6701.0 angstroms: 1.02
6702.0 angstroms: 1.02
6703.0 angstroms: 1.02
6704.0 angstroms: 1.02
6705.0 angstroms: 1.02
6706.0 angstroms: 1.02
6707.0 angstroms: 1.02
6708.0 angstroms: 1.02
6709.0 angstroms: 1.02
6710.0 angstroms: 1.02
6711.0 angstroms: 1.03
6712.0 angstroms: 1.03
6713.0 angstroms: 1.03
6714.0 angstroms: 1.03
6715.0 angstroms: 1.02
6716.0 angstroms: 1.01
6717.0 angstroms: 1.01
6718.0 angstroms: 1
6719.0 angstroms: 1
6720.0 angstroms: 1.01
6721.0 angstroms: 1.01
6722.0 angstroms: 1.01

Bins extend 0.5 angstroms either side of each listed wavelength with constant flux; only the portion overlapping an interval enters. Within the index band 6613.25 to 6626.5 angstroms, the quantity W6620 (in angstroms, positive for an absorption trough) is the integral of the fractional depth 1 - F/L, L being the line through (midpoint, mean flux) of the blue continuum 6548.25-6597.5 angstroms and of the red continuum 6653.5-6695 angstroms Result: -0.6 angstroms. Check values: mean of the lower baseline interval 0.969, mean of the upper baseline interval 1.02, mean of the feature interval 1.04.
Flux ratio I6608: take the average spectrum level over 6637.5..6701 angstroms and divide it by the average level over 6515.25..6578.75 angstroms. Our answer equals 1.03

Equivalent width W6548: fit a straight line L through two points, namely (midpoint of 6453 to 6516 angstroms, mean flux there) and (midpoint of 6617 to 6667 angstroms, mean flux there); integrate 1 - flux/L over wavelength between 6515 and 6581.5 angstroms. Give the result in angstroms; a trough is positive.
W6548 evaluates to 3.4 angstroms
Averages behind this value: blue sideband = 1.06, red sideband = 1.03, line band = 0.993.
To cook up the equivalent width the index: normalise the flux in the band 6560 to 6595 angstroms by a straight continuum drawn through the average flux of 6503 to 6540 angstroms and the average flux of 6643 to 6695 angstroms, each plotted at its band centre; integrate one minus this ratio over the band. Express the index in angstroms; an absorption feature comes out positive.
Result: 2.7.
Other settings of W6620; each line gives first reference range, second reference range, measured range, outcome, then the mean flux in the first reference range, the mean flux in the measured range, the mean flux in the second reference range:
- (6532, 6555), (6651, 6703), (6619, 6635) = -0.1 angstroms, 1.03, 1.03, 1.02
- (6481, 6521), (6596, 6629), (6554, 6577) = 3.1 angstroms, 1.05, 0.904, 1.04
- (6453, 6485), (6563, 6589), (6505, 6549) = -1.5 angstroms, 1.06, 1.05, 0.972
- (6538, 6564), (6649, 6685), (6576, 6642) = -2.6 angstroms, 0.963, 1.03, 1.03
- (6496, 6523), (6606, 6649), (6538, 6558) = 0.6 angstroms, 1.05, 1.02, 1.03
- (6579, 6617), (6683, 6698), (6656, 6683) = -0.1 angstroms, 1.03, 1.03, 1.02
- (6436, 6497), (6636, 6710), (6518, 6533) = 0.0 angstroms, 1.06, 1.05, 1.02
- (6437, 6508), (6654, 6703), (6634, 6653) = 0.1 angstroms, 1.06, 1.02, 1.02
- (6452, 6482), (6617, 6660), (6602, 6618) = 0.0 angstroms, 1.06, 1.04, 1.03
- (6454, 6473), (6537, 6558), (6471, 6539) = -0.8 angstroms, 1.06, 1.05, 1.02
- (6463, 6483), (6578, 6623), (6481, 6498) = 0.3 angstroms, 1.07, 1.05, 1.03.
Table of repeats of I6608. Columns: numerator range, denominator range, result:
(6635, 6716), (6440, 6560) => 0.98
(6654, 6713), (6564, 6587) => 1.05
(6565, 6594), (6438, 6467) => 0.94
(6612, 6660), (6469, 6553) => 0.98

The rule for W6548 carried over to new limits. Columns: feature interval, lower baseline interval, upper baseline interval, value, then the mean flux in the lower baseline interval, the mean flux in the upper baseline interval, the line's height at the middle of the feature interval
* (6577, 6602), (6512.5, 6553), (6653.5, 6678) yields 0.2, 1.04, 1.03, 1.04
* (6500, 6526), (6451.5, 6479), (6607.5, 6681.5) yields 0.0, 1.06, 1.03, 1.05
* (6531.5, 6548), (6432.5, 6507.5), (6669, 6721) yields 0.1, 1.06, 1.02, 1.05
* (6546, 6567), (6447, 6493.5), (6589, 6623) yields 2.8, 1.06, 1.04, 1.05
